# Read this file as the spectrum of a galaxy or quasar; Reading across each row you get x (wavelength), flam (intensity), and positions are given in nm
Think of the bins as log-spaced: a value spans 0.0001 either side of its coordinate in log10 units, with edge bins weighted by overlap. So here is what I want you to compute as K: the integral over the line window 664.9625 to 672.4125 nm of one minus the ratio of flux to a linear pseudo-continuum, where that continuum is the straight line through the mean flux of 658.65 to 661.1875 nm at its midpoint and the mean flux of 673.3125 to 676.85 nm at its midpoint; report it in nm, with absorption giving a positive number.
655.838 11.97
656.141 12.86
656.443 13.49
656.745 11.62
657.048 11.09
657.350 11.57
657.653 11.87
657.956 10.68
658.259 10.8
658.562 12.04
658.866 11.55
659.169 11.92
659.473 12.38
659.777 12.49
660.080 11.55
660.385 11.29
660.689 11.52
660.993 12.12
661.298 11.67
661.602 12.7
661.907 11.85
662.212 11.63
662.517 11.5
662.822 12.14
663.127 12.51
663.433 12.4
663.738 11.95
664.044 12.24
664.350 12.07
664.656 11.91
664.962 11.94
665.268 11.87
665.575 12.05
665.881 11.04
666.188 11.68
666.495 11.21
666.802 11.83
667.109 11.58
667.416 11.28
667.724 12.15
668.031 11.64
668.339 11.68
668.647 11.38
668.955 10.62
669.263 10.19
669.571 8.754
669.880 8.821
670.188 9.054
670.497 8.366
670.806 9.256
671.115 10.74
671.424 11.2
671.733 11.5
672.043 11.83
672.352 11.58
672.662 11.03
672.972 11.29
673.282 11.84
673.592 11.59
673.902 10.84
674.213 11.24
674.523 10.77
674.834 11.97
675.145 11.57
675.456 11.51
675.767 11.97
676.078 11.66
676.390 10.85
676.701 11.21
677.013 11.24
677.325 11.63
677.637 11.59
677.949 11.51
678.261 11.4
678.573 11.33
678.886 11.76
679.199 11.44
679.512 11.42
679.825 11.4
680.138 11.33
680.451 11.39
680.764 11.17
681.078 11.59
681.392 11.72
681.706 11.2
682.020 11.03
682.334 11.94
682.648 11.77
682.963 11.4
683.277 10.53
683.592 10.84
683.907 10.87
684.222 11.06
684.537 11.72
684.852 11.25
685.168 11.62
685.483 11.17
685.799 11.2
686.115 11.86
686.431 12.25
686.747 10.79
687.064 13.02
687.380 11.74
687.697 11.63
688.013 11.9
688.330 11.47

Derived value 0.445 nm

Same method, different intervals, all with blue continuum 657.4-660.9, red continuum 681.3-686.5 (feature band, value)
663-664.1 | -0.06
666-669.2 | 0.02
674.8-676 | -0.03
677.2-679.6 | -0.02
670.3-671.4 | 0.18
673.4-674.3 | 0.02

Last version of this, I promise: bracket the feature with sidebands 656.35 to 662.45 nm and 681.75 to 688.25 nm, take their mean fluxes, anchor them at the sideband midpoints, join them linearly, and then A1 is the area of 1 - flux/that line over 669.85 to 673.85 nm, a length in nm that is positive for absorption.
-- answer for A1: 0.32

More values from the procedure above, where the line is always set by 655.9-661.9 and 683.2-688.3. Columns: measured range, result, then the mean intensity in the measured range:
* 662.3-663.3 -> -0.02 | 12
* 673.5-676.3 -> 0.05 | 11.4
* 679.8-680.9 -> 0.02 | 11.3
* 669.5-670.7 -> 0.30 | 8.77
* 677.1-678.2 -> 0.01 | 11.5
